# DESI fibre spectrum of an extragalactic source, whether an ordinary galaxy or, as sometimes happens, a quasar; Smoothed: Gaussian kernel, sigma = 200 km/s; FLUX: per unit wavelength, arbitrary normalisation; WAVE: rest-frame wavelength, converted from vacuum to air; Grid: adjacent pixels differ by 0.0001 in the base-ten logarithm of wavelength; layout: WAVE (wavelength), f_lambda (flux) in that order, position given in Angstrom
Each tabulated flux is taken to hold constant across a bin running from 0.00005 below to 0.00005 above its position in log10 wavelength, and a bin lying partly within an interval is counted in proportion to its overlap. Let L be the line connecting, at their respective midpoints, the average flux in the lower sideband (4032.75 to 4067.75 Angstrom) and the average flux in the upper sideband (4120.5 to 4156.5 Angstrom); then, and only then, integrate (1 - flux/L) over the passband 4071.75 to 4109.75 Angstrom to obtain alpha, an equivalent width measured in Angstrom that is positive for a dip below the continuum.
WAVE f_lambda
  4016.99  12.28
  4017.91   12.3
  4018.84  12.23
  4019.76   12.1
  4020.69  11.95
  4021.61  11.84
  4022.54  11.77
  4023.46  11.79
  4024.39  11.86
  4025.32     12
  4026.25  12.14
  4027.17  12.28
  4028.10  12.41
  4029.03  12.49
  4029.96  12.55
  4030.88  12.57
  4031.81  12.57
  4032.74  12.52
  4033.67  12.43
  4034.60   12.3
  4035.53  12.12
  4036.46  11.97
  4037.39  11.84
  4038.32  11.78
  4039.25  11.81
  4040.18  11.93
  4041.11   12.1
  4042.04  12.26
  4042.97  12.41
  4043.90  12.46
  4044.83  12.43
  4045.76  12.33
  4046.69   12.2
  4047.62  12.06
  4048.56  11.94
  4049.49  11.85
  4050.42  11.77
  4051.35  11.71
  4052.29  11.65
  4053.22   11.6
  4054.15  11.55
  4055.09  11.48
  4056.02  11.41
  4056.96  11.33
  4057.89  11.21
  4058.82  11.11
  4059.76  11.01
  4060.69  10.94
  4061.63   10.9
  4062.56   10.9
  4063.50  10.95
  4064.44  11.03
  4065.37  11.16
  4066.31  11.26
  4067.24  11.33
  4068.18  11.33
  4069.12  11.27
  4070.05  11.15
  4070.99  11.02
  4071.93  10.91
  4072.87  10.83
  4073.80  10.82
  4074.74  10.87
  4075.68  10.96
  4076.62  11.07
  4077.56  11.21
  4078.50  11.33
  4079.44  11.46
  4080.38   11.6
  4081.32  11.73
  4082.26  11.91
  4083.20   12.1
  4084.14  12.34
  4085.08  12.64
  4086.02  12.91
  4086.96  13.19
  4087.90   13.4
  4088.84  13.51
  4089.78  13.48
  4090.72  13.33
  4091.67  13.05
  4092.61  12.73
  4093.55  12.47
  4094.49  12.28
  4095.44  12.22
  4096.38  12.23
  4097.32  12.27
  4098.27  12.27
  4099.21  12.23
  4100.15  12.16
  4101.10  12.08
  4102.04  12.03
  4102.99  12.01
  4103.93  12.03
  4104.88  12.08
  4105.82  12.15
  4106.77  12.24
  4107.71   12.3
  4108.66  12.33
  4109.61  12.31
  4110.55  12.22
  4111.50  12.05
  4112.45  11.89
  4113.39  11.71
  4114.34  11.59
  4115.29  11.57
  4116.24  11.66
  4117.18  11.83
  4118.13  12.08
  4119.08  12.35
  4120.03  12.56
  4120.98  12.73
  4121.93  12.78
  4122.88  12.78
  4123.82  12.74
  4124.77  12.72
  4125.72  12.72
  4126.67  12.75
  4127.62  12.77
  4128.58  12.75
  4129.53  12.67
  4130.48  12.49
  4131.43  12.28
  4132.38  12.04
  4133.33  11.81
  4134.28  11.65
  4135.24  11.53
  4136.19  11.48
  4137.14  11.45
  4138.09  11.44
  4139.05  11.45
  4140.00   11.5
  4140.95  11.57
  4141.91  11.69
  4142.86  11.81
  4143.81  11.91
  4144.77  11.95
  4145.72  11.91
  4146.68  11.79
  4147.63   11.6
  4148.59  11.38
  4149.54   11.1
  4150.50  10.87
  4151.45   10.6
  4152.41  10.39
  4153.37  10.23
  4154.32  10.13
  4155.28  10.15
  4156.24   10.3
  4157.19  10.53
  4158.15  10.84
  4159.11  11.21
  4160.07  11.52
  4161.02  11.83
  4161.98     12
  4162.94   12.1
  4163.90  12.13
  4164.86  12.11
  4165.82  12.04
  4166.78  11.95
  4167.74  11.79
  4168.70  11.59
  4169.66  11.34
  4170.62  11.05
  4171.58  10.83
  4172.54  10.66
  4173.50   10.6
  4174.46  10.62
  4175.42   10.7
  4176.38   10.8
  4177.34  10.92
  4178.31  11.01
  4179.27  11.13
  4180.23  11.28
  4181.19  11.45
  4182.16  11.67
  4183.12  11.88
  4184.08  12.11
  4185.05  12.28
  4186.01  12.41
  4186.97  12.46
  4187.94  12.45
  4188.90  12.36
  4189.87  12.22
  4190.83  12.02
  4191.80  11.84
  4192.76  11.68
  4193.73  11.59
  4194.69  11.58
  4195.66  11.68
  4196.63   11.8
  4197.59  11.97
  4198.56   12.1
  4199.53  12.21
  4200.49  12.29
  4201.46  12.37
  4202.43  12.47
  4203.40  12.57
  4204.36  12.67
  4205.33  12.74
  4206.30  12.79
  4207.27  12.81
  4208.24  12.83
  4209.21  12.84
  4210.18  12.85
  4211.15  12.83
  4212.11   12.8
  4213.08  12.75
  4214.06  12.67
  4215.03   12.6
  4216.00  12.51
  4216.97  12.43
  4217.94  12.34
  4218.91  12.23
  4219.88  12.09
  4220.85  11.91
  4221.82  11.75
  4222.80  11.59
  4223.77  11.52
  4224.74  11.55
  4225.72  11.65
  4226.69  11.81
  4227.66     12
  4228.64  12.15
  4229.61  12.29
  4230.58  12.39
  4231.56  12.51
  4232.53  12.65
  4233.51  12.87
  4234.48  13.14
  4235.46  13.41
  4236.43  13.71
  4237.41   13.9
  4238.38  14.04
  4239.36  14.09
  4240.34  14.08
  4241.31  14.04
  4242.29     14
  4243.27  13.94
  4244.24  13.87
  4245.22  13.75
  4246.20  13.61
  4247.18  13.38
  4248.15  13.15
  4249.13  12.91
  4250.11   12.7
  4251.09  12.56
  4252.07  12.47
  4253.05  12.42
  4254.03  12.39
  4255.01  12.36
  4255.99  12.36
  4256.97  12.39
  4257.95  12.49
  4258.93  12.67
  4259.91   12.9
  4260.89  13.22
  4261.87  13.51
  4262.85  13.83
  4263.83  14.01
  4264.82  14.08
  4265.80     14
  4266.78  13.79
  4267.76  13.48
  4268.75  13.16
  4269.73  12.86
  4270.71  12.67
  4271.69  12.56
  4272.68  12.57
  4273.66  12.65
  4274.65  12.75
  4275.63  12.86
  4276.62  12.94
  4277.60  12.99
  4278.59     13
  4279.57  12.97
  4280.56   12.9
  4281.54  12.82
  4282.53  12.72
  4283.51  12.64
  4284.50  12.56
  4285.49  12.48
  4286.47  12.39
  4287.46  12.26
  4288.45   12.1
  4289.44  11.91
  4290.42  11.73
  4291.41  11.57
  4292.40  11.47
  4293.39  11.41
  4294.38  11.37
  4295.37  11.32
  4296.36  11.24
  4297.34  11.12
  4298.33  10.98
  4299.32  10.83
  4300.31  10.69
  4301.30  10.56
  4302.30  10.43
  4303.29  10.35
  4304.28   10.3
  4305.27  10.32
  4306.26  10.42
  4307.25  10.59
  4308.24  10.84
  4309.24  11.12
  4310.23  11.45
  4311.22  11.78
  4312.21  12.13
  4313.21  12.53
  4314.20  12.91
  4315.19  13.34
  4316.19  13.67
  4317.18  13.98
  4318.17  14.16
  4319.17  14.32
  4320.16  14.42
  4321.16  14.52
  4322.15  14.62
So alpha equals -1.3 Angstrom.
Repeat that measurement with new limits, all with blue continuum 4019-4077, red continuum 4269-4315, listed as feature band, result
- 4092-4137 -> -1.8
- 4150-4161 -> 1.0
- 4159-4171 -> 0.0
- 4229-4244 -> -2.0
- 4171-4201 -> 0.4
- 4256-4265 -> -1.0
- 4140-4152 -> 0.3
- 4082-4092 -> -1.0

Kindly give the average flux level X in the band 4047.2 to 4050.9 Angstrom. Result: 11.9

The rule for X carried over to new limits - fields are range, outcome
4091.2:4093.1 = 12.9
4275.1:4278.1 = 12.9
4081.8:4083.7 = 12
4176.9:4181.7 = 11.1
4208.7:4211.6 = 12.8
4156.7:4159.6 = 10.9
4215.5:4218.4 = 12.4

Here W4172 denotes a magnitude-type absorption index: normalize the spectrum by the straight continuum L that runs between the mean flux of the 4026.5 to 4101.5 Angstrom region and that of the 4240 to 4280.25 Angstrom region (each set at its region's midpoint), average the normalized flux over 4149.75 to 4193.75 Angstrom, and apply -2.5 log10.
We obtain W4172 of 0.11 mag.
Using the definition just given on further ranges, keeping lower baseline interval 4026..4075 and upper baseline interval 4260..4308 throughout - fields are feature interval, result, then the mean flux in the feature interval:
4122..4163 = 0.02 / 11.6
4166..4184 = 0.07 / 11.2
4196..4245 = -0.05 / 12.7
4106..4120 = -0.02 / 12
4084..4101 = -0.08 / 12.7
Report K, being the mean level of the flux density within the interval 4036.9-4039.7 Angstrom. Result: 11.8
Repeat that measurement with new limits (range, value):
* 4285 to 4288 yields 12.4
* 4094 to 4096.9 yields 12.3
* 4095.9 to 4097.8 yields 12.2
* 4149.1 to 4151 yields 11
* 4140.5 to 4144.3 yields 11.7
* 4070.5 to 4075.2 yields 10.9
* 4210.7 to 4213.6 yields 12.8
